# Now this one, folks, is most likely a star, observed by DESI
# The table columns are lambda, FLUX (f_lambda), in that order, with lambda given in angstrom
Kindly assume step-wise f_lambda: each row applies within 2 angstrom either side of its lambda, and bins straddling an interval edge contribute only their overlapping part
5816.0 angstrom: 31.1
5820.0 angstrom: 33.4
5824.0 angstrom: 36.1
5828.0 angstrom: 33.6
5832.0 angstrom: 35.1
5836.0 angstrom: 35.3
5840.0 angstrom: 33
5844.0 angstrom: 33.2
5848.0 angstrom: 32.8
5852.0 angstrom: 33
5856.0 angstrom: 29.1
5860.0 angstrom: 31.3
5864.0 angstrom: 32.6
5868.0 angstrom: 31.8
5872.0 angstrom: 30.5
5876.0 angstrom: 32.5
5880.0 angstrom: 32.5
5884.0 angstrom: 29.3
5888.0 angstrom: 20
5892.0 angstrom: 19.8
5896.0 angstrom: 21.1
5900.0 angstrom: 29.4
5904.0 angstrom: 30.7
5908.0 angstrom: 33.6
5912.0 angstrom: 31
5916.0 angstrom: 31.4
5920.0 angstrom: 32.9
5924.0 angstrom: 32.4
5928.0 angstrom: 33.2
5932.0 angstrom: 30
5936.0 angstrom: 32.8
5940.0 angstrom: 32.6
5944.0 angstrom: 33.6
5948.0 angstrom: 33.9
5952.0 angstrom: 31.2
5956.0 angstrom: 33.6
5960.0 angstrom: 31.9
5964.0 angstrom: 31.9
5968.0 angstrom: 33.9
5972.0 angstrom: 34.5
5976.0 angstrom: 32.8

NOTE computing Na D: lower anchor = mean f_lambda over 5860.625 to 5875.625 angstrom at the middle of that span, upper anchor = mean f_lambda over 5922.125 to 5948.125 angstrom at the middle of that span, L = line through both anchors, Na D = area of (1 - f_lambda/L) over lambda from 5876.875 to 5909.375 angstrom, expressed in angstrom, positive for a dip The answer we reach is 4.98 angstrom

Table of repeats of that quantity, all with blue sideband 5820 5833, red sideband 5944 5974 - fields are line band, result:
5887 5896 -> 3.64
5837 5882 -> 2.85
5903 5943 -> 1.60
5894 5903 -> 2.11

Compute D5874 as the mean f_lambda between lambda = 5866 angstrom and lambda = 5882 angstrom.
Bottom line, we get 31.8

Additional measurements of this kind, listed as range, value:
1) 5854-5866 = 31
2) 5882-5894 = 23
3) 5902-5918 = 31.7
